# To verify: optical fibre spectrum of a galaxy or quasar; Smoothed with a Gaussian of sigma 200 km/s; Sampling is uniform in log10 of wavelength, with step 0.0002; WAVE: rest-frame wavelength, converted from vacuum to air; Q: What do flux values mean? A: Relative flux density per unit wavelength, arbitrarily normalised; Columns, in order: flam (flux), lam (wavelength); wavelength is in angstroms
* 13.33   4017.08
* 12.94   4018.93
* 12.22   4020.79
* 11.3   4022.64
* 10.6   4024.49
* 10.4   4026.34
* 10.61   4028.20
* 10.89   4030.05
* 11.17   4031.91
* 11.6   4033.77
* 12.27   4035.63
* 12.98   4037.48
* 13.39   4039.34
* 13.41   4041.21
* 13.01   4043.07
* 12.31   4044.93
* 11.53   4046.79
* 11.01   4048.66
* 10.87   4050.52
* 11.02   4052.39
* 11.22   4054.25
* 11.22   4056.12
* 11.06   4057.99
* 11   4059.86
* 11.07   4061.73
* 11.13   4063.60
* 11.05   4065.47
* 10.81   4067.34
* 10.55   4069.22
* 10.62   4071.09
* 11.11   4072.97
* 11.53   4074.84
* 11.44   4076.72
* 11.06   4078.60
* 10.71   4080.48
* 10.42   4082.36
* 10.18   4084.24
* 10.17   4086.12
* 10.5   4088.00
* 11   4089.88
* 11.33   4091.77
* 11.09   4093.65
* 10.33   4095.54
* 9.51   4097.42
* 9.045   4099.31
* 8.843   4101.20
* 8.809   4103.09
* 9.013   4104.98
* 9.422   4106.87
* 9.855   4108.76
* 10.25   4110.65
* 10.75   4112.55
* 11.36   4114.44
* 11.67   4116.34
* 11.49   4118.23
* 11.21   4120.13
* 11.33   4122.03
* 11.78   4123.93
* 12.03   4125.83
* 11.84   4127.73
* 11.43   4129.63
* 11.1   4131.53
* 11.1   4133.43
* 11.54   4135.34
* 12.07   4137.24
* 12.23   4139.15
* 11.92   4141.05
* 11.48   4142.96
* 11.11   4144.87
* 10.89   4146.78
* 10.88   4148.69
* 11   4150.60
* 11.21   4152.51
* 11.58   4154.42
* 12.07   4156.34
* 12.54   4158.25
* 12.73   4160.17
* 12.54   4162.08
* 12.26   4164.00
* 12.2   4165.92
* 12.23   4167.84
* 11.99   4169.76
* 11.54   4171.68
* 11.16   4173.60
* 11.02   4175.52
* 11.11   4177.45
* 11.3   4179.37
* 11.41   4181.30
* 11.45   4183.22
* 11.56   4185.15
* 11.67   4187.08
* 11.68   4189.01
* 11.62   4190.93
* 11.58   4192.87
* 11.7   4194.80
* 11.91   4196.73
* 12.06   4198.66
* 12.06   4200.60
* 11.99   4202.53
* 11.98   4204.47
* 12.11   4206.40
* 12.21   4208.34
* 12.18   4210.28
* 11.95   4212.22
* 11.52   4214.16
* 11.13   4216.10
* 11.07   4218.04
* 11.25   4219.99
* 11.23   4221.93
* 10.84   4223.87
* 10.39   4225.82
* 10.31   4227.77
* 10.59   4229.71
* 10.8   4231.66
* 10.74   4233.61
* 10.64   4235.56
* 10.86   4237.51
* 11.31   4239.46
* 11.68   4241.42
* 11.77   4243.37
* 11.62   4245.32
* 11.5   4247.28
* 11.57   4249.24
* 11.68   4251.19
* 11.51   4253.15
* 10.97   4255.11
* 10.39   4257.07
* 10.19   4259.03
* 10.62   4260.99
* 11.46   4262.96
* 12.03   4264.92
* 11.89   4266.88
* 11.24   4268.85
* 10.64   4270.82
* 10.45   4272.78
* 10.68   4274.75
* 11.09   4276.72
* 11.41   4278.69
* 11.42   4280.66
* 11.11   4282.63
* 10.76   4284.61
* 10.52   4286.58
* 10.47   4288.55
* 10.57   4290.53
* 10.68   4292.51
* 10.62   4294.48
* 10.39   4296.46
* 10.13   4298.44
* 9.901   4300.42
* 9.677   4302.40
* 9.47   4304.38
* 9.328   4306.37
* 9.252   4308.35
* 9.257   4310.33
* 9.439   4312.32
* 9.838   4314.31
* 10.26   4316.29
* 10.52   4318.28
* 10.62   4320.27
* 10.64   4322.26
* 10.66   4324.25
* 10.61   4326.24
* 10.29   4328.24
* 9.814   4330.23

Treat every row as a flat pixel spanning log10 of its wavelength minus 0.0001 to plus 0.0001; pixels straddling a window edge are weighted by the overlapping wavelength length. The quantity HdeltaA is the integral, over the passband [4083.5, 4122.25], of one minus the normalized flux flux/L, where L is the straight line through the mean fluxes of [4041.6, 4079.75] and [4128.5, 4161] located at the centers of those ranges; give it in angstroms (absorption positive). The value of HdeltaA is 3.7 angstroms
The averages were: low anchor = 11.3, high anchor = 11.6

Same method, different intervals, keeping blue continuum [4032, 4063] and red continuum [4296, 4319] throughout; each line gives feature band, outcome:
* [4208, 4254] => -3.96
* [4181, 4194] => -1.07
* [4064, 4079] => 0.74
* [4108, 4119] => 0.36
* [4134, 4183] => -3.37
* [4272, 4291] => -1.70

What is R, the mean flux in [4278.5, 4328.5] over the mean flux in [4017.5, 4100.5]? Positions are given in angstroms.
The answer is 0.92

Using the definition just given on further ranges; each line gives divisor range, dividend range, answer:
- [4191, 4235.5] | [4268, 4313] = 0.91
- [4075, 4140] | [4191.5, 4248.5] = 1.06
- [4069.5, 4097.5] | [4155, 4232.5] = 1.08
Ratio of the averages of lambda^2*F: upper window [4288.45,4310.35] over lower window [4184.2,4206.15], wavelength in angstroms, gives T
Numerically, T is 0.89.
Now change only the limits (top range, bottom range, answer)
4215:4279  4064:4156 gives 1.09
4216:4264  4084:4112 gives 1.19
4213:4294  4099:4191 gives 1.03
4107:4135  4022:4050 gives 0.99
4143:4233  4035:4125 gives 1.11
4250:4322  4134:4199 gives 0.96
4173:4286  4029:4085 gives 1.08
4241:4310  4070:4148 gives 1.08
